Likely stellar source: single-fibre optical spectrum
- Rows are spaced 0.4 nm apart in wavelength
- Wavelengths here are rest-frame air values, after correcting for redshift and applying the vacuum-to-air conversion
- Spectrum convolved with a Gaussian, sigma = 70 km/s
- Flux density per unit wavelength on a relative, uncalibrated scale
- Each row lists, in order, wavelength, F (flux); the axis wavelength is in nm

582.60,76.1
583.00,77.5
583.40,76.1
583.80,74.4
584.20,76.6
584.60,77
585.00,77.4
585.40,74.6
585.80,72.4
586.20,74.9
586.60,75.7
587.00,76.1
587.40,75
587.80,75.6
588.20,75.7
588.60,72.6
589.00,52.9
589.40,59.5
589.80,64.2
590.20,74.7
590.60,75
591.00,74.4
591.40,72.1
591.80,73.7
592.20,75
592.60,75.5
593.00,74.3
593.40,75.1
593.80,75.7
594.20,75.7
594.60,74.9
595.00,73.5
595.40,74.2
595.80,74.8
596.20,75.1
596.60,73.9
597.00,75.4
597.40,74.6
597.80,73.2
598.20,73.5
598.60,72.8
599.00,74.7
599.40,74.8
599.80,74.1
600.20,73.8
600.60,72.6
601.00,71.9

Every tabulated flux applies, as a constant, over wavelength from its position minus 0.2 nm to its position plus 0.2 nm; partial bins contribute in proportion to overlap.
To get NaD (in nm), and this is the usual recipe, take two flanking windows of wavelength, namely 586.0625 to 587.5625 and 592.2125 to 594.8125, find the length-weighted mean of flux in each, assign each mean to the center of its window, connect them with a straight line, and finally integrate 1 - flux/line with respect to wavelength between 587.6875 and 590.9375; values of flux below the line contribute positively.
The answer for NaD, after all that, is 0.28 nm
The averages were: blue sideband 75.5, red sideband 75.2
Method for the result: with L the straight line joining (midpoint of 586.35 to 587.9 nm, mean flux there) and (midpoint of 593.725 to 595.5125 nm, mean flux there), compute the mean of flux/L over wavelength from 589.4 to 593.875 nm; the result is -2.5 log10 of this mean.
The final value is 0.03 mag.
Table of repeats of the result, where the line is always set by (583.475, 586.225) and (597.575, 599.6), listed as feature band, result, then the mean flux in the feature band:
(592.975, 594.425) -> -0.01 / 75.3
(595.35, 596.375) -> -0.01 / 74.8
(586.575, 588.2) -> -0.01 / 75.6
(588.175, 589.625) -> 0.17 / 63.9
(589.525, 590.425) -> 0.09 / 68.8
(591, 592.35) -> 0.01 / 73.7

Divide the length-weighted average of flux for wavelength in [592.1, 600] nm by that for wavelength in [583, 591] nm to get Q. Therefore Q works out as 1.0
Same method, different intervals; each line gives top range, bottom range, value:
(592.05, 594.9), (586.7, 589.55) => 1.07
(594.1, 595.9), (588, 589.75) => 1.15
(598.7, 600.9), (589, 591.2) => 1.09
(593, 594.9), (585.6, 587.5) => 1.00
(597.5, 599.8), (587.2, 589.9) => 1.09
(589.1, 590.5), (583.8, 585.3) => 0.86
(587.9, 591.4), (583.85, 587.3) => 0.91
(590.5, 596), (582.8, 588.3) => 0.99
